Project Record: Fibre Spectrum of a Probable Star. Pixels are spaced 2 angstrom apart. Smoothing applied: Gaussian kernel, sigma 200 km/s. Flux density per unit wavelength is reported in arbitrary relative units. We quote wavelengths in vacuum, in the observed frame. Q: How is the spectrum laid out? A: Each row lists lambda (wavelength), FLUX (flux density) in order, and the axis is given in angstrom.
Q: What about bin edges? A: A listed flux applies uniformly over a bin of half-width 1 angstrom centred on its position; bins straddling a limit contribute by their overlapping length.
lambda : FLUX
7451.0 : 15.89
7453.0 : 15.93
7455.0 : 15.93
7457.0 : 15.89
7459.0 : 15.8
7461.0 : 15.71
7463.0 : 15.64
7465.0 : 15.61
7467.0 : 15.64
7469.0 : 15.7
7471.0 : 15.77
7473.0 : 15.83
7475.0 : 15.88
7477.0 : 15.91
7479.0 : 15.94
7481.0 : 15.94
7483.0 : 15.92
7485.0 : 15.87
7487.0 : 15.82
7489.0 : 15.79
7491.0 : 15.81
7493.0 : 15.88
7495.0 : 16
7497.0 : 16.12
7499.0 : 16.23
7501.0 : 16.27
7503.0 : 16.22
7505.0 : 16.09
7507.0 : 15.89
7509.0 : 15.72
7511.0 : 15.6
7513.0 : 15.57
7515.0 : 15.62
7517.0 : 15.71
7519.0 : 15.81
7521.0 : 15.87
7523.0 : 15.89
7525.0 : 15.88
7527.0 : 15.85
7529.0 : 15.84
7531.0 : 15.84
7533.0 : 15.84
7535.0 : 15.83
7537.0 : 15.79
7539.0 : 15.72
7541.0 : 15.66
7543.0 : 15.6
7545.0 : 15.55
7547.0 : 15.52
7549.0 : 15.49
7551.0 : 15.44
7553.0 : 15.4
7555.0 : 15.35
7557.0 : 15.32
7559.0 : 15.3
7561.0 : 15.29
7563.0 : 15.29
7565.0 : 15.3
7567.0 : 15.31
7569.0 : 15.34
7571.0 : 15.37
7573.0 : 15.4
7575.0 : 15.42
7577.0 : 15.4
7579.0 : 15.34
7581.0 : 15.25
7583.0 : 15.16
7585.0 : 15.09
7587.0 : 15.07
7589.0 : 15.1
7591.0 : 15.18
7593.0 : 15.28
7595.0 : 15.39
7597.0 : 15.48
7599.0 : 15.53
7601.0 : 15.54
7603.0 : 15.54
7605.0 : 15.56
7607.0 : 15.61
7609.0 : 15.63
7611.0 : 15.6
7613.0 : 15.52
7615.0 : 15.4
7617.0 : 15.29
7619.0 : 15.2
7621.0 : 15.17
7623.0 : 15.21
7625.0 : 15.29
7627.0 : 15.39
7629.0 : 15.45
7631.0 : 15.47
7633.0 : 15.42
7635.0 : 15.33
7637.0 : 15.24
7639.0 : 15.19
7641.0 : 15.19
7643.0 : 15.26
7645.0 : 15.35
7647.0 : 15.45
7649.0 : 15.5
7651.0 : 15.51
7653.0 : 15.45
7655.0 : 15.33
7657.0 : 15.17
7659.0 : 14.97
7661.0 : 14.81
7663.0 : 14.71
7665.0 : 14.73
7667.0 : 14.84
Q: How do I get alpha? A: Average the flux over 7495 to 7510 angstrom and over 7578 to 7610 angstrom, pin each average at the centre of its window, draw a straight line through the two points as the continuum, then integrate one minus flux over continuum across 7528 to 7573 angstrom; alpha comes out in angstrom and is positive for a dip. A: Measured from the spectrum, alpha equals 0.53 angstrom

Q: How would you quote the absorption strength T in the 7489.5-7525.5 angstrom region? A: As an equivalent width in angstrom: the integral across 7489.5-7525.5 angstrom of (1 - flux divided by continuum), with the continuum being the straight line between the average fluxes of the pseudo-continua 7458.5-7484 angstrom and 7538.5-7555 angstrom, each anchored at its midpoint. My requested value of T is -0.5 angstrom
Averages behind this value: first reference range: 15.8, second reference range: 15.5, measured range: 15.9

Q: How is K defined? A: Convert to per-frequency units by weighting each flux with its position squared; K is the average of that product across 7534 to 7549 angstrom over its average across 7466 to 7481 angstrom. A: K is 1.01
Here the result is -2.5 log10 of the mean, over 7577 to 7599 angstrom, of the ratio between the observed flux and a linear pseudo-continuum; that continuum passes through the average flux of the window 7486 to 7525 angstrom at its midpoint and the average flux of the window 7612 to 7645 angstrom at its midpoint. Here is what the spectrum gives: 0.02 mag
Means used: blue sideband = 15.9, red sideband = 15.3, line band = 15.3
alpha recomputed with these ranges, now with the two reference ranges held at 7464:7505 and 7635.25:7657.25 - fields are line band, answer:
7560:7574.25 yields 0.3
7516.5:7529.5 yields -0.1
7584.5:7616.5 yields 0.2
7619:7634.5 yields 0.1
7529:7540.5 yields 0.0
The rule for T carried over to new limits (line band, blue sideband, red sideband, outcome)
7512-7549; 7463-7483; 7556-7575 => -0.55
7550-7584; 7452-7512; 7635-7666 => 0.44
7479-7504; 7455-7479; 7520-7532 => -0.28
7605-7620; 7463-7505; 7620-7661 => -0.06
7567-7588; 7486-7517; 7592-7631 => 0.39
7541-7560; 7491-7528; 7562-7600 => 0.13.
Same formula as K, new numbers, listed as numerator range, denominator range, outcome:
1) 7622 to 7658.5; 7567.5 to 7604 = 1.02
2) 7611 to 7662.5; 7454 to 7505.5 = 1.00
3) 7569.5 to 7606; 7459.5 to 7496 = 1.00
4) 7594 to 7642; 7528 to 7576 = 1.01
